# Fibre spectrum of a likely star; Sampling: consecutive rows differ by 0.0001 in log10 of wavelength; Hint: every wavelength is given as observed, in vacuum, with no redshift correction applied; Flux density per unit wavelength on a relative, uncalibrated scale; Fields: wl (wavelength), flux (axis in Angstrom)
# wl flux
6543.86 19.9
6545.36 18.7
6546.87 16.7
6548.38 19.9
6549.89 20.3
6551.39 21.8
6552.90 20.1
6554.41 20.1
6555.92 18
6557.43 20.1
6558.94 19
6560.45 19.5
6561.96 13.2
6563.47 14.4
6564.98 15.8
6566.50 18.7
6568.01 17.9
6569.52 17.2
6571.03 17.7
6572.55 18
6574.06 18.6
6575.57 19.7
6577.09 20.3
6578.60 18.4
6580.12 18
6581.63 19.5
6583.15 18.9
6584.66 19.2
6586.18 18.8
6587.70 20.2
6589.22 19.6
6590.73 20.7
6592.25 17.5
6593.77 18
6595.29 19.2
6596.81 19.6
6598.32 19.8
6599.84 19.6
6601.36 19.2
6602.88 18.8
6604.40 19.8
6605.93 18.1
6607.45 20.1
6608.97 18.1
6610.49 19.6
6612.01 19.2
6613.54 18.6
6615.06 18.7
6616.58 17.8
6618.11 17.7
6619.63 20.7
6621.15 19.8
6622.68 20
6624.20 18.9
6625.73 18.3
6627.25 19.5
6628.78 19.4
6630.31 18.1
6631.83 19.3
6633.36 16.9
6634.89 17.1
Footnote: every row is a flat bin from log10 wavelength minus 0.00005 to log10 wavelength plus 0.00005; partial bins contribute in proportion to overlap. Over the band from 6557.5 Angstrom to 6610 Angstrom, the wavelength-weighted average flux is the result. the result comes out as 18.6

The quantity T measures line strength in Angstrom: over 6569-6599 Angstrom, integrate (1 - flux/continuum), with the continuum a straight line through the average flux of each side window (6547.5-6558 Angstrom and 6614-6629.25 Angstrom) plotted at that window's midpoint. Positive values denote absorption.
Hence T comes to 1.0 Angstrom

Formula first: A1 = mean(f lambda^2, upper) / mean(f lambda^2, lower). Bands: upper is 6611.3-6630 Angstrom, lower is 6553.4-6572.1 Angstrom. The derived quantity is 1.1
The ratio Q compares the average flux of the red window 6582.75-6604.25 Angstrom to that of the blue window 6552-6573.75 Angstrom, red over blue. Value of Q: 1.1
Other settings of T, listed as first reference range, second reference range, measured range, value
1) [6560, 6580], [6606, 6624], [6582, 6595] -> -0.6 Angstrom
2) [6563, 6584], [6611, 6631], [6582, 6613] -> -1.1 Angstrom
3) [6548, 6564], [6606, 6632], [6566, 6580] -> 0.3 Angstrom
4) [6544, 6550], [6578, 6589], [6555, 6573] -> 1.4 Angstrom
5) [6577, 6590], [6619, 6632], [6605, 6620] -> 0.4 Angstrom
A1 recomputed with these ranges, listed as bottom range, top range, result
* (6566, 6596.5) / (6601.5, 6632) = 1.02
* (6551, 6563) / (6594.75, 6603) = 1.05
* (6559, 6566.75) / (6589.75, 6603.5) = 1.18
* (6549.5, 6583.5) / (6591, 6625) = 1.05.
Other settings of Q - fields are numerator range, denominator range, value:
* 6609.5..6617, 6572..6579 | 0.99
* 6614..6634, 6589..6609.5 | 0.99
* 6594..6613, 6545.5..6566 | 1.05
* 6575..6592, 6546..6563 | 1.02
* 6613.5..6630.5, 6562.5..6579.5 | 1.07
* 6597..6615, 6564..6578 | 1.06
